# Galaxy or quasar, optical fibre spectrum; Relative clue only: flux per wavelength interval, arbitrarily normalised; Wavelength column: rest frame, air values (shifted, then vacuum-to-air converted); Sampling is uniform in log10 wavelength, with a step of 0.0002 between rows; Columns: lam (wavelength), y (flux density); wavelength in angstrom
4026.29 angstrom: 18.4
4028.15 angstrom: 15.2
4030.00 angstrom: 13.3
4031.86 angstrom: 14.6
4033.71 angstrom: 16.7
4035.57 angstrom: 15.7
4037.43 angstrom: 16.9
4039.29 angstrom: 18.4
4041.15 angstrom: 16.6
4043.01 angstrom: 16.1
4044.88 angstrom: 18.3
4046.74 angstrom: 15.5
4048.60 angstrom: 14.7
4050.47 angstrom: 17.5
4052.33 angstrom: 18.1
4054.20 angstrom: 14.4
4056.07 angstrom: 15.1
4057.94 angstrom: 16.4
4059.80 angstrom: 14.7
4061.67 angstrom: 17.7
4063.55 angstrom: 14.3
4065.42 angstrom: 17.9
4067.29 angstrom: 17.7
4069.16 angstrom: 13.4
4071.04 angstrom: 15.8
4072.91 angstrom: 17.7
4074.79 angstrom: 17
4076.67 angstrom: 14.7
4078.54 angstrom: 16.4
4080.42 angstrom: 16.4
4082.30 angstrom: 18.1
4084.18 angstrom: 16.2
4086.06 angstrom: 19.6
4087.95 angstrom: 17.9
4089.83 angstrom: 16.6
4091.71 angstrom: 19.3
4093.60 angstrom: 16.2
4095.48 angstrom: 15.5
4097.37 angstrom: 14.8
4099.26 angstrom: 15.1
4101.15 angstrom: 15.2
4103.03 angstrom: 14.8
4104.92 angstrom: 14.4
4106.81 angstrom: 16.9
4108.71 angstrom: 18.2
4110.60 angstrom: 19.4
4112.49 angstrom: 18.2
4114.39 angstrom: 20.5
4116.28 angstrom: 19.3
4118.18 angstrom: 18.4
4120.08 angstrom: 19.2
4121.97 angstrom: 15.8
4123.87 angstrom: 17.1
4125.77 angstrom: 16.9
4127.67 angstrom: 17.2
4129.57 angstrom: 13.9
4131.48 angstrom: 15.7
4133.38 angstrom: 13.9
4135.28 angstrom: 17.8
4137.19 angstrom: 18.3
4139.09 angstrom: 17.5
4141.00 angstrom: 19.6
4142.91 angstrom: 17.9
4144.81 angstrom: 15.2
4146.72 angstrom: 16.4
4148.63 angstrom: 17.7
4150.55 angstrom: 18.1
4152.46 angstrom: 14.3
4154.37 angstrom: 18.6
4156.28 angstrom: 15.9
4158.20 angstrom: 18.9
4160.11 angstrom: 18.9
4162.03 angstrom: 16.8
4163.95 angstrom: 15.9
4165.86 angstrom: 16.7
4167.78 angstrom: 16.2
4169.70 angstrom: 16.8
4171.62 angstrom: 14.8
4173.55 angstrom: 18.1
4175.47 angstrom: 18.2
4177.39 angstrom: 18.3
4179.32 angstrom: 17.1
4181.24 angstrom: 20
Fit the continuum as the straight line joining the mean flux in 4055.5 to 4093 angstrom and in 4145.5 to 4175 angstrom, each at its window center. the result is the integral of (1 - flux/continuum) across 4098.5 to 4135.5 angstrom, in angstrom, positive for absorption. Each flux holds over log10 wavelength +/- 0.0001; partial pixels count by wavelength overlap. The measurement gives -0.2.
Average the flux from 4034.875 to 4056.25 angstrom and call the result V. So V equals 16.5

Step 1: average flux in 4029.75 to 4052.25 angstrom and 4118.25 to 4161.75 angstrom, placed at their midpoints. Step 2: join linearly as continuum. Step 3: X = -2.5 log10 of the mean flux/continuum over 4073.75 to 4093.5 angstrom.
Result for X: -0.03 mag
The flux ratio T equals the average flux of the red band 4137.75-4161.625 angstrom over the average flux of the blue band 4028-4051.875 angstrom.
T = 1.08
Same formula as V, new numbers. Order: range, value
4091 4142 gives 17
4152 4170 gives 17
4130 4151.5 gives 17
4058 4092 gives 16.7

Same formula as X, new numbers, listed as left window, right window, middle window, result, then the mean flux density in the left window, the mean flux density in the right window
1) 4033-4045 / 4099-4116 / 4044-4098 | 0.03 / 16.9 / 17.1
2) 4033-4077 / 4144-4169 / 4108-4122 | -0.13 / 16.3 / 16.9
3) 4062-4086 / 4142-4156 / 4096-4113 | 0.02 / 16.5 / 16.8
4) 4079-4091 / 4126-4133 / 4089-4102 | 0.06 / 17.5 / 15.6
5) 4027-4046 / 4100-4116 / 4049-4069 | 0.02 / 16.2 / 17.3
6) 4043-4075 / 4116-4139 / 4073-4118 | -0.03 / 16.2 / 16.9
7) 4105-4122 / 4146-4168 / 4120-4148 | 0.06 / 18.4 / 17.1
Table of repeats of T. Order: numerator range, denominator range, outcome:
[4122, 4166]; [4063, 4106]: 1.04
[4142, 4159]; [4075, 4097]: 1.00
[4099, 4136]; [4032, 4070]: 1.04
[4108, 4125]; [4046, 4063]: 1.15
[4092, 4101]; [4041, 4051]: 0.96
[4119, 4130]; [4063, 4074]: 1.04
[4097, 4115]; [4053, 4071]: 1.06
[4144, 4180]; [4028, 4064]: 1.06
